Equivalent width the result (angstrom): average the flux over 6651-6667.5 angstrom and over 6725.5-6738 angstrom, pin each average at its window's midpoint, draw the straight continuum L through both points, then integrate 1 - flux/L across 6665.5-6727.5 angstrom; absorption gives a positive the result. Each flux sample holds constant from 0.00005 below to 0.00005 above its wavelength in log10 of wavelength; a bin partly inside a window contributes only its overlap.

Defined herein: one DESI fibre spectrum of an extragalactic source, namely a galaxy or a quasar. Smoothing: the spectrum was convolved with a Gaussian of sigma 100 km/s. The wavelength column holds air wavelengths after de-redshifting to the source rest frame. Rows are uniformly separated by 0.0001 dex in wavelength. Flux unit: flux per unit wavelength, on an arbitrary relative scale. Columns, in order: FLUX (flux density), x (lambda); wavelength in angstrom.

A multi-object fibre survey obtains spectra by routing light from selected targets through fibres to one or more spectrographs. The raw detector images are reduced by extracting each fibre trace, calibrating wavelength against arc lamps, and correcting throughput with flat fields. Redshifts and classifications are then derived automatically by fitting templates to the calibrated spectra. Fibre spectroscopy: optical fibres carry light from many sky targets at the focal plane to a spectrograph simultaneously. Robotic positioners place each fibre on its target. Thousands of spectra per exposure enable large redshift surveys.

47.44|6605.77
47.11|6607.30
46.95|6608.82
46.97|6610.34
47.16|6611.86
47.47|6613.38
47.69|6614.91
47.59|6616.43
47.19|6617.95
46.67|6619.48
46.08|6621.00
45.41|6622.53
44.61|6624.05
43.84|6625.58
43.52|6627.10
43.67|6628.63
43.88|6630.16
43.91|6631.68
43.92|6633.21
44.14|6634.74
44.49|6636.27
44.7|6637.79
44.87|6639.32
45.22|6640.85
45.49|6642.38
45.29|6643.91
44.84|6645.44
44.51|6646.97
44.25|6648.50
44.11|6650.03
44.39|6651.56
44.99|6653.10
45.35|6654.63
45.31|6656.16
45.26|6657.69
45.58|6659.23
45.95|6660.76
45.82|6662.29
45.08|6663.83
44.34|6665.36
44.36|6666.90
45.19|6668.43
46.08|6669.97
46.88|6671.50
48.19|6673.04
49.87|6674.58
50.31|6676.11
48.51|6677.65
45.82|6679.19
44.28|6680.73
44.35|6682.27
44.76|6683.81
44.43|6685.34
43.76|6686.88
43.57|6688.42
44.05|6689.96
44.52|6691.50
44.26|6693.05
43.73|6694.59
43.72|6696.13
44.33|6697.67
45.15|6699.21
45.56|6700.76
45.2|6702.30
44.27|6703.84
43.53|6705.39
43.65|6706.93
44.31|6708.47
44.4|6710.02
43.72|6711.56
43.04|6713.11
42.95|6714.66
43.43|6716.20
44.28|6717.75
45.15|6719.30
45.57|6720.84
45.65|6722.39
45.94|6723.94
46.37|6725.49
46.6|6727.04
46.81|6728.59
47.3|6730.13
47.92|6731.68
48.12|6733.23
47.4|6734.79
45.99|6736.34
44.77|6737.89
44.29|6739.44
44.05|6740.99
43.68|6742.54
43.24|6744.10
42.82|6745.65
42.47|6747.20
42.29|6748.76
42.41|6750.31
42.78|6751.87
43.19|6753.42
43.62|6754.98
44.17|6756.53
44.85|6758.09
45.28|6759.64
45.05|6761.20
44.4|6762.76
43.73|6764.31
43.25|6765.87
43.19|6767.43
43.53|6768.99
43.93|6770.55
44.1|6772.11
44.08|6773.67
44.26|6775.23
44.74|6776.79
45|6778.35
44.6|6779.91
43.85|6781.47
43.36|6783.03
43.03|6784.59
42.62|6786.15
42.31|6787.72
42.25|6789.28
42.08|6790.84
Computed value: 1.3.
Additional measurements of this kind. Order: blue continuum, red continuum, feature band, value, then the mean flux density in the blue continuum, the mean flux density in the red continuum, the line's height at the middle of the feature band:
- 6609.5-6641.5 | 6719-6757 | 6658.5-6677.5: -0.6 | 45.4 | 44.9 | 45.2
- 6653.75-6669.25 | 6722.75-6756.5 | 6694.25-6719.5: 0.5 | 45.2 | 44.9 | 45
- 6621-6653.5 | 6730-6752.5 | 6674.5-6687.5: -0.5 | 44.5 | 44.6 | 44.5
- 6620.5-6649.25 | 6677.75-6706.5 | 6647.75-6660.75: -0.1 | 44.5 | 44.5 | 44.5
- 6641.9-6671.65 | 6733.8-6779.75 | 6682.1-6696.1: 0.2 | 45.1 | 44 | 44.8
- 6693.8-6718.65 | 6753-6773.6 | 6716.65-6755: -0.8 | 44.1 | 44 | 44.1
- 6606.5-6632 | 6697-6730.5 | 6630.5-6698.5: 0.4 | 45.9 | 44.9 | 45.4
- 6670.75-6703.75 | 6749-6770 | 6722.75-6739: -0.8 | 45.5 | 43.8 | 44.4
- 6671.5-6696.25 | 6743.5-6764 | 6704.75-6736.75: -0.6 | 45.6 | 43.6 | 44.5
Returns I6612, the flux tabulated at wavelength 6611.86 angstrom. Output 47.16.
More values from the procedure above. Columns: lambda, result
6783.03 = 43.36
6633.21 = 43.92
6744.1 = 43.24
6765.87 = 43.25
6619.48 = 46.67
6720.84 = 45.57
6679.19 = 45.82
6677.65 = 48.51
